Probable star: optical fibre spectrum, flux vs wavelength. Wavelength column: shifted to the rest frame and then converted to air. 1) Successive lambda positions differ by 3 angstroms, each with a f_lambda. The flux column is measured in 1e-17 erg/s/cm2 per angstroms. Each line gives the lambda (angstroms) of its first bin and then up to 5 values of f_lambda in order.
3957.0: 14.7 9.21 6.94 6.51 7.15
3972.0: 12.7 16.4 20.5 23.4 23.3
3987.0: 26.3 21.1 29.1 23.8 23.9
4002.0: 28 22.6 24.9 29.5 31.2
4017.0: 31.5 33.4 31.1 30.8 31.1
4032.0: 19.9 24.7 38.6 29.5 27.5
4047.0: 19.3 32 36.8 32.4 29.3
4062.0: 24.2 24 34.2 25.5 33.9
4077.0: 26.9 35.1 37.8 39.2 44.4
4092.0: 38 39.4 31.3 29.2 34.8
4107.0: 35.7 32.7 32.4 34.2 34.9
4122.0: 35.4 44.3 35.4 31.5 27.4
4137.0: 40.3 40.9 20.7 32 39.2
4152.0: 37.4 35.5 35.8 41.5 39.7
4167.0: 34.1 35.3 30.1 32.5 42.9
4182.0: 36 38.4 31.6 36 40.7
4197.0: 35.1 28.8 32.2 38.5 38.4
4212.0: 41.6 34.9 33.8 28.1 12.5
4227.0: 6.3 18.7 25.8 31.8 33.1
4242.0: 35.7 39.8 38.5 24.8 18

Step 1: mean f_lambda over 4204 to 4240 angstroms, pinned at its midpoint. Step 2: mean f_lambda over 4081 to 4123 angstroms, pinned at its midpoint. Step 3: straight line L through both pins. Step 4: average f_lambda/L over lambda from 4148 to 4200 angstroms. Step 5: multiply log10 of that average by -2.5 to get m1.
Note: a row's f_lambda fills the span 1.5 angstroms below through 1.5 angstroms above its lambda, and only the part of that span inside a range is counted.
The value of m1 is -0.16 mag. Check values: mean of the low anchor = 35.7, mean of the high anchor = 28.6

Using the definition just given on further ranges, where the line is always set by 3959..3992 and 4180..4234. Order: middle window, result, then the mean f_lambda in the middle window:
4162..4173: -0.244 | 35.7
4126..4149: -0.244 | 33.3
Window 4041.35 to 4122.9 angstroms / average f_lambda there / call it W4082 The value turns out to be 32.5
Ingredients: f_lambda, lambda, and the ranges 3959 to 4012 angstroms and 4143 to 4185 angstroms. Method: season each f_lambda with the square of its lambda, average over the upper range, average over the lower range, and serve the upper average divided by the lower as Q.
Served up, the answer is 1.98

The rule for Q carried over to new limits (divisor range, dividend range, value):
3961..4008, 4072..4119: 1.89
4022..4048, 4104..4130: 1.31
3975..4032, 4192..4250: 1.31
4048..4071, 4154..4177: 1.26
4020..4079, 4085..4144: 1.24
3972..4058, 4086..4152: 1.37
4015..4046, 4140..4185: 1.28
